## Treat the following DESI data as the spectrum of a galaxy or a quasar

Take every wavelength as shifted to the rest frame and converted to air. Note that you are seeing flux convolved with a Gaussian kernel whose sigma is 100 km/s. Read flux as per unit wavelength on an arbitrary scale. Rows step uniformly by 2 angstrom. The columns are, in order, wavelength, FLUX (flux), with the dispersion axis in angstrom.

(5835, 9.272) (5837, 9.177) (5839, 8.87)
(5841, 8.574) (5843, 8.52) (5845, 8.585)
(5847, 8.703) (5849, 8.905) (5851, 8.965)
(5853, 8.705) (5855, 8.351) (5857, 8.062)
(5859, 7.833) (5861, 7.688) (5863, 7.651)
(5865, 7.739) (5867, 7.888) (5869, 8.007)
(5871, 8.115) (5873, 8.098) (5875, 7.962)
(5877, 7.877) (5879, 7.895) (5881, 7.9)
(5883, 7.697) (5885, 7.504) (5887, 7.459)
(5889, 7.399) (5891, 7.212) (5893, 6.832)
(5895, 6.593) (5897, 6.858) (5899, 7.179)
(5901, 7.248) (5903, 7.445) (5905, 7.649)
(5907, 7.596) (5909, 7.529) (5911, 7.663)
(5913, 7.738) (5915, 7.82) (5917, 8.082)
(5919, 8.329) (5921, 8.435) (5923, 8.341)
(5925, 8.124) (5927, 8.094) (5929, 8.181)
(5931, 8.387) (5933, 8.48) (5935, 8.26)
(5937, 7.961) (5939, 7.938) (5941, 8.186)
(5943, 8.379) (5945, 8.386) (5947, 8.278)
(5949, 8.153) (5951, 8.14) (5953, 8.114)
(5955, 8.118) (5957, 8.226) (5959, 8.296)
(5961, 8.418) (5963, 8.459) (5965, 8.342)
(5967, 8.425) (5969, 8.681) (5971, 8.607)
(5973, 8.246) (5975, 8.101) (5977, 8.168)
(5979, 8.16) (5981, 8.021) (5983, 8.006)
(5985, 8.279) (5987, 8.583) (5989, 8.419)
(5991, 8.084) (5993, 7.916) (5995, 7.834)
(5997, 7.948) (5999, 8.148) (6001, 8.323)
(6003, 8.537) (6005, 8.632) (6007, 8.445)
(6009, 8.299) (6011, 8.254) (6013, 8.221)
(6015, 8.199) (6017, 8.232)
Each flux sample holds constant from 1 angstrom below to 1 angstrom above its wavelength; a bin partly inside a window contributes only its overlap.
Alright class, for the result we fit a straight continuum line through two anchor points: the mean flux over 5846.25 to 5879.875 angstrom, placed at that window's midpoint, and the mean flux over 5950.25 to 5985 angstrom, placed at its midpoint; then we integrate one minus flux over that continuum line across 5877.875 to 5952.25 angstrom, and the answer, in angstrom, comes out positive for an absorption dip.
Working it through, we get 3.5 angstrom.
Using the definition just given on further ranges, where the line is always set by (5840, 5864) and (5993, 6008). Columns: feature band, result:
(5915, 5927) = 0.2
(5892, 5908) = 2.2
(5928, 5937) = 0.0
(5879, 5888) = 0.7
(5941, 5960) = 0.1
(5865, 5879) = 0.7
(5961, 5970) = -0.2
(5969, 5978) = -0.1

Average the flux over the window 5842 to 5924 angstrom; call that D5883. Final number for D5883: 7.86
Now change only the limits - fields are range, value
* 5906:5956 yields 8.11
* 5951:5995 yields 8.26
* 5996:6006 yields 8.32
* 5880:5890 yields 7.59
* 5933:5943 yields 8.15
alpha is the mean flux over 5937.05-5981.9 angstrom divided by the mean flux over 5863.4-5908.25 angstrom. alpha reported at 1.1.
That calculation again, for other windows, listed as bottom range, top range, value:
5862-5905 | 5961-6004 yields 1.09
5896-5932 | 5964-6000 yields 1.05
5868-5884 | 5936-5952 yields 1.03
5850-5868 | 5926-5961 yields 1.01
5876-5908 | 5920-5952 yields 1.11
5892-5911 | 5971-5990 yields 1.14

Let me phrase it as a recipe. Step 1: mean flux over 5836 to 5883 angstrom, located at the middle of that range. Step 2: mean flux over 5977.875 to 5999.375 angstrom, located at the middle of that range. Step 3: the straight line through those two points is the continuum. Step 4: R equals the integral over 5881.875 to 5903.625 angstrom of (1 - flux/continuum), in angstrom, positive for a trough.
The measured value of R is 2.6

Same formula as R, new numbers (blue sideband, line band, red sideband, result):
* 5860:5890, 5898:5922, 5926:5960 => 0.8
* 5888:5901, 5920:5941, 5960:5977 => -1.4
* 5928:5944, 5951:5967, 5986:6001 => -0.2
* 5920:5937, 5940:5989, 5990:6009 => -0.3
